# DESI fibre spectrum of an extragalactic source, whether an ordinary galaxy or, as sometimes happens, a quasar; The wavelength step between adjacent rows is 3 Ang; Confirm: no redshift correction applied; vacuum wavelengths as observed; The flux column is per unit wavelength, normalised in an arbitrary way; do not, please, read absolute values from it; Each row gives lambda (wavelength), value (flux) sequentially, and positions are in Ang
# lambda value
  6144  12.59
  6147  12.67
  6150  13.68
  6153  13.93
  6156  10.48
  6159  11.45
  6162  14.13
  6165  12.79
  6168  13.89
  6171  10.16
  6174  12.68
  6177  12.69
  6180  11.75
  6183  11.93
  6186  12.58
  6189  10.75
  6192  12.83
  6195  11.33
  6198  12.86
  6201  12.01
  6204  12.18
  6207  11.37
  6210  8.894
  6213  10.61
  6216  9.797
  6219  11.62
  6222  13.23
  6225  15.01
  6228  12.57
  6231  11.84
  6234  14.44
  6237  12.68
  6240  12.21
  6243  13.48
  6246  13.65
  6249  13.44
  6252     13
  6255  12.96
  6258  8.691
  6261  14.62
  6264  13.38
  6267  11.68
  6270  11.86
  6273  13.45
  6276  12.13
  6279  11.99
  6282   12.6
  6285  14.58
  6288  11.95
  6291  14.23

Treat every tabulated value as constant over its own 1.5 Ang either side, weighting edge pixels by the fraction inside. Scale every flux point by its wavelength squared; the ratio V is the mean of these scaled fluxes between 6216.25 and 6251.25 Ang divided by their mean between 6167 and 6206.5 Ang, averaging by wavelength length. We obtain 1.09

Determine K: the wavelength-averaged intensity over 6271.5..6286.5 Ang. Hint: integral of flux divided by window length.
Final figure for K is 12.9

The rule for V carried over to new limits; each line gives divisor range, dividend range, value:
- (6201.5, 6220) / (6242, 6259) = 1.18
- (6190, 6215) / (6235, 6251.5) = 1.16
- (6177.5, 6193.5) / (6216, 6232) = 1.06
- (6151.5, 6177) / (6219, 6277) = 1.06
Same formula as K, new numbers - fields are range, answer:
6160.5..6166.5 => 13.5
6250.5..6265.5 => 12.5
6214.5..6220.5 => 10.7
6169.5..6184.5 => 11.8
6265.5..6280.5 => 12.2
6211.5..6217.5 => 10.2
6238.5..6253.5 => 13.2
